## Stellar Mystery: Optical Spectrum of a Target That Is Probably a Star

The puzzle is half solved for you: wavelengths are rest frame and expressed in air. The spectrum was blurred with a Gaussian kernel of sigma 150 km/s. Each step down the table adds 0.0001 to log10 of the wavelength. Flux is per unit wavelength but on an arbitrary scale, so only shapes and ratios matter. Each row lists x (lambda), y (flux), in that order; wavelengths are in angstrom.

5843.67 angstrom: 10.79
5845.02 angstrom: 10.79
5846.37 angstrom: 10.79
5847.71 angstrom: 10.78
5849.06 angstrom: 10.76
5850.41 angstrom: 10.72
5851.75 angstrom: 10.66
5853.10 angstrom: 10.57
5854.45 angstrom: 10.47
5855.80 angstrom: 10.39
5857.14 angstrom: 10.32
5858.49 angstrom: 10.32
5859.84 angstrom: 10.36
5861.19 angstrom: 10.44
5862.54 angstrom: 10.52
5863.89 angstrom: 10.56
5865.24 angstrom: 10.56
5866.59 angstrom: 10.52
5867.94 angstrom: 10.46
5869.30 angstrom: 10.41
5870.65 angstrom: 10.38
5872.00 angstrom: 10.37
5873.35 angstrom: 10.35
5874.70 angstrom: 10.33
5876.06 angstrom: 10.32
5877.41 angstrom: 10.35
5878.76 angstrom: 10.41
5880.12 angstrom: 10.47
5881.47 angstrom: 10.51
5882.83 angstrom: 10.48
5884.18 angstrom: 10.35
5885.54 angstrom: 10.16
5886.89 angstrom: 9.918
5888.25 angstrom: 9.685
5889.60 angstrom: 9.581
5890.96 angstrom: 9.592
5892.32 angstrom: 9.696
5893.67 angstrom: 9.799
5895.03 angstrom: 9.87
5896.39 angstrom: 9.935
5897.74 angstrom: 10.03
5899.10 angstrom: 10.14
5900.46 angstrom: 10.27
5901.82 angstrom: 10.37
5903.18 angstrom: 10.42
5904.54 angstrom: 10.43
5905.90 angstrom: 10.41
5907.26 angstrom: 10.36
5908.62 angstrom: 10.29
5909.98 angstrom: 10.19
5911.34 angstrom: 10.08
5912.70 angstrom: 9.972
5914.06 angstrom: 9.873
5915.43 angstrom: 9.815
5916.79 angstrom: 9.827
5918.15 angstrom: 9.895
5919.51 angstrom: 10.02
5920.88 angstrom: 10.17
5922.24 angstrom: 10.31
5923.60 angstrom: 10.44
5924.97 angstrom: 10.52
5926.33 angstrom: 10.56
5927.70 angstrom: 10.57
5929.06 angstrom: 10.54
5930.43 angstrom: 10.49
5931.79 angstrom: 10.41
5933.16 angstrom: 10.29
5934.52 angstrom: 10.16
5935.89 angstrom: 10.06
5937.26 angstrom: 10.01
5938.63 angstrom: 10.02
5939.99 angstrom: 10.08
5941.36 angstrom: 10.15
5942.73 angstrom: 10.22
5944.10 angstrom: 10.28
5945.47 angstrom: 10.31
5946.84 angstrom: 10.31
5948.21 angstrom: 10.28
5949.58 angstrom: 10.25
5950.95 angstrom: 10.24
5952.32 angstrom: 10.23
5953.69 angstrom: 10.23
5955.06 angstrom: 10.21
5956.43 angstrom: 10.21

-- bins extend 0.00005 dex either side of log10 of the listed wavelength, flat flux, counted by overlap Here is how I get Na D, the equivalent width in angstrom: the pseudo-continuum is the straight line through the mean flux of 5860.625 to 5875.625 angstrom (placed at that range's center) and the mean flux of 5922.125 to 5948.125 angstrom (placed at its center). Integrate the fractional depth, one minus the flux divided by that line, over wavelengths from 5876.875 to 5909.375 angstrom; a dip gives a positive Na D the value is 0.8 angstrom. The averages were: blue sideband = 10.4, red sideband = 10.3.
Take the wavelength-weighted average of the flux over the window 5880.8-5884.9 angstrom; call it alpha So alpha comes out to 10.4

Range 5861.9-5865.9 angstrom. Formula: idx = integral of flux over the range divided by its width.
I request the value 10.5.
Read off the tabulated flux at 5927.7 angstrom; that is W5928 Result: 10.57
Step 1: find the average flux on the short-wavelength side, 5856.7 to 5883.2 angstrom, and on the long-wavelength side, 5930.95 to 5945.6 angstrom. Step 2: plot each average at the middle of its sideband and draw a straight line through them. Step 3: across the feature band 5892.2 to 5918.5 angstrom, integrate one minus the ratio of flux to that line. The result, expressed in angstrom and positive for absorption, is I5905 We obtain 0.5 angstrom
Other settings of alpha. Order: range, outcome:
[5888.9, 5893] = 9.64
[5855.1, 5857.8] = 10.4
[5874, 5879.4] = 10.4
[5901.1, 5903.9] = 10.4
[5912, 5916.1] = 9.88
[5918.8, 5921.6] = 10.1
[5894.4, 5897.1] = 9.92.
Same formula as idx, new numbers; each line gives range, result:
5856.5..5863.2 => 10.4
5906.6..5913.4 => 10.2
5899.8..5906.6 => 10.4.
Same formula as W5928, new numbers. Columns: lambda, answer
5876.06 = 10.32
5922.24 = 10.31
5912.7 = 9.972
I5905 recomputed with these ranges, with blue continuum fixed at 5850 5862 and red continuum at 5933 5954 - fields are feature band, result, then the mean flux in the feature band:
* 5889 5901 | 0.55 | 9.88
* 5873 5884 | 0.00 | 10.4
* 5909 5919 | 0.32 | 9.97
